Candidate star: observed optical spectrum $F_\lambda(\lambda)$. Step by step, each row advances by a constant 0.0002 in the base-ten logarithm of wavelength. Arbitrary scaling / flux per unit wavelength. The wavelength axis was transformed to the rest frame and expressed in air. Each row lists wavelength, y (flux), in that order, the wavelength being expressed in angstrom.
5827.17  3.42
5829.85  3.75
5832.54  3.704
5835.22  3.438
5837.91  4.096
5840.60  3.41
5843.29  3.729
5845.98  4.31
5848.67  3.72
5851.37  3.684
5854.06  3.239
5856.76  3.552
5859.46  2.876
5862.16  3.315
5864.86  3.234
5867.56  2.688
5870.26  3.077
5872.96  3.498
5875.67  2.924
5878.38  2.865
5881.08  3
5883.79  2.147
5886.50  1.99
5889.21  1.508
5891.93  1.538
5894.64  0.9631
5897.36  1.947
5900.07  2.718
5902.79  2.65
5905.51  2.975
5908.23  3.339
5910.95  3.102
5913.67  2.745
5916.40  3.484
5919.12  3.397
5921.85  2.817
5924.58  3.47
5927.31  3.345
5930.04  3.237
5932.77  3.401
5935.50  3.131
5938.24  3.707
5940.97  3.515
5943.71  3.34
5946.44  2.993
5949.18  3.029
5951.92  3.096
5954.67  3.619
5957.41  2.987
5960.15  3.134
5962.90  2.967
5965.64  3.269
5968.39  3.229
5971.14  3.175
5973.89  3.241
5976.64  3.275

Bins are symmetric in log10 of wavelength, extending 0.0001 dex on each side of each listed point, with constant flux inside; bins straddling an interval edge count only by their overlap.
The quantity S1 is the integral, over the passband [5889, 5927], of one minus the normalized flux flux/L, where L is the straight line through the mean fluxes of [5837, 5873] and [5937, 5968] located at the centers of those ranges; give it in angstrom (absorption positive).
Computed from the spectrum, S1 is 7.50 angstrom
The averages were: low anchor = 3.45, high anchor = 3.24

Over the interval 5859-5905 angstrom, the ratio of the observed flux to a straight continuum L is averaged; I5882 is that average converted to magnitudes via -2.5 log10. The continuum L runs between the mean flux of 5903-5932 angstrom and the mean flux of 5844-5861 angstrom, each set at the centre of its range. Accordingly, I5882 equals 0.32 mag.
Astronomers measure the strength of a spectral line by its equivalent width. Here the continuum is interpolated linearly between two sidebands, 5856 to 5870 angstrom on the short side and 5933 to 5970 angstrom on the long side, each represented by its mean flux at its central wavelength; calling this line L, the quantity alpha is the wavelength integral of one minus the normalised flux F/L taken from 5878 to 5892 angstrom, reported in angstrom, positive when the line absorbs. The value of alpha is 4.26 angstrom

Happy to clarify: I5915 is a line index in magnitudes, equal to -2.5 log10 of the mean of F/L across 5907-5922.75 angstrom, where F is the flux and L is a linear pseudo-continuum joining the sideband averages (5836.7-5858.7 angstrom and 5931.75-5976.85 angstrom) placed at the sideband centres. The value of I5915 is 0.083 mag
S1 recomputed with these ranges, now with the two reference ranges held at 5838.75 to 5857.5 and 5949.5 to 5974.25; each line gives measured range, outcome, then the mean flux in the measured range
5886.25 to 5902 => 7.6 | 1.79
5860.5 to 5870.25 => 1.4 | 3.07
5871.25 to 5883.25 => 1.8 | 3.01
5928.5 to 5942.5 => -0.4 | 3.4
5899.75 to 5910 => 1.4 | 2.95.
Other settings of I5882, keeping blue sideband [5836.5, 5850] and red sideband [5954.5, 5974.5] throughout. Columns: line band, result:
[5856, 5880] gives 0.20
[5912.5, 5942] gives 0.03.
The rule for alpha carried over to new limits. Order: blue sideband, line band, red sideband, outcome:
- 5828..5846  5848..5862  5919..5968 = 0.98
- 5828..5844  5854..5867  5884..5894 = -2.16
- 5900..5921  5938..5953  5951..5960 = -0.29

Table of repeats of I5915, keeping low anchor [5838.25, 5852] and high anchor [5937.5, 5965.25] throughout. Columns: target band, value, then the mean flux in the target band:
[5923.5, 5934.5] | 0.00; 3.35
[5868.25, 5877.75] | 0.17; 3.11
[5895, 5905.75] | 0.42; 2.38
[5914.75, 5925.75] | 0.04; 3.27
